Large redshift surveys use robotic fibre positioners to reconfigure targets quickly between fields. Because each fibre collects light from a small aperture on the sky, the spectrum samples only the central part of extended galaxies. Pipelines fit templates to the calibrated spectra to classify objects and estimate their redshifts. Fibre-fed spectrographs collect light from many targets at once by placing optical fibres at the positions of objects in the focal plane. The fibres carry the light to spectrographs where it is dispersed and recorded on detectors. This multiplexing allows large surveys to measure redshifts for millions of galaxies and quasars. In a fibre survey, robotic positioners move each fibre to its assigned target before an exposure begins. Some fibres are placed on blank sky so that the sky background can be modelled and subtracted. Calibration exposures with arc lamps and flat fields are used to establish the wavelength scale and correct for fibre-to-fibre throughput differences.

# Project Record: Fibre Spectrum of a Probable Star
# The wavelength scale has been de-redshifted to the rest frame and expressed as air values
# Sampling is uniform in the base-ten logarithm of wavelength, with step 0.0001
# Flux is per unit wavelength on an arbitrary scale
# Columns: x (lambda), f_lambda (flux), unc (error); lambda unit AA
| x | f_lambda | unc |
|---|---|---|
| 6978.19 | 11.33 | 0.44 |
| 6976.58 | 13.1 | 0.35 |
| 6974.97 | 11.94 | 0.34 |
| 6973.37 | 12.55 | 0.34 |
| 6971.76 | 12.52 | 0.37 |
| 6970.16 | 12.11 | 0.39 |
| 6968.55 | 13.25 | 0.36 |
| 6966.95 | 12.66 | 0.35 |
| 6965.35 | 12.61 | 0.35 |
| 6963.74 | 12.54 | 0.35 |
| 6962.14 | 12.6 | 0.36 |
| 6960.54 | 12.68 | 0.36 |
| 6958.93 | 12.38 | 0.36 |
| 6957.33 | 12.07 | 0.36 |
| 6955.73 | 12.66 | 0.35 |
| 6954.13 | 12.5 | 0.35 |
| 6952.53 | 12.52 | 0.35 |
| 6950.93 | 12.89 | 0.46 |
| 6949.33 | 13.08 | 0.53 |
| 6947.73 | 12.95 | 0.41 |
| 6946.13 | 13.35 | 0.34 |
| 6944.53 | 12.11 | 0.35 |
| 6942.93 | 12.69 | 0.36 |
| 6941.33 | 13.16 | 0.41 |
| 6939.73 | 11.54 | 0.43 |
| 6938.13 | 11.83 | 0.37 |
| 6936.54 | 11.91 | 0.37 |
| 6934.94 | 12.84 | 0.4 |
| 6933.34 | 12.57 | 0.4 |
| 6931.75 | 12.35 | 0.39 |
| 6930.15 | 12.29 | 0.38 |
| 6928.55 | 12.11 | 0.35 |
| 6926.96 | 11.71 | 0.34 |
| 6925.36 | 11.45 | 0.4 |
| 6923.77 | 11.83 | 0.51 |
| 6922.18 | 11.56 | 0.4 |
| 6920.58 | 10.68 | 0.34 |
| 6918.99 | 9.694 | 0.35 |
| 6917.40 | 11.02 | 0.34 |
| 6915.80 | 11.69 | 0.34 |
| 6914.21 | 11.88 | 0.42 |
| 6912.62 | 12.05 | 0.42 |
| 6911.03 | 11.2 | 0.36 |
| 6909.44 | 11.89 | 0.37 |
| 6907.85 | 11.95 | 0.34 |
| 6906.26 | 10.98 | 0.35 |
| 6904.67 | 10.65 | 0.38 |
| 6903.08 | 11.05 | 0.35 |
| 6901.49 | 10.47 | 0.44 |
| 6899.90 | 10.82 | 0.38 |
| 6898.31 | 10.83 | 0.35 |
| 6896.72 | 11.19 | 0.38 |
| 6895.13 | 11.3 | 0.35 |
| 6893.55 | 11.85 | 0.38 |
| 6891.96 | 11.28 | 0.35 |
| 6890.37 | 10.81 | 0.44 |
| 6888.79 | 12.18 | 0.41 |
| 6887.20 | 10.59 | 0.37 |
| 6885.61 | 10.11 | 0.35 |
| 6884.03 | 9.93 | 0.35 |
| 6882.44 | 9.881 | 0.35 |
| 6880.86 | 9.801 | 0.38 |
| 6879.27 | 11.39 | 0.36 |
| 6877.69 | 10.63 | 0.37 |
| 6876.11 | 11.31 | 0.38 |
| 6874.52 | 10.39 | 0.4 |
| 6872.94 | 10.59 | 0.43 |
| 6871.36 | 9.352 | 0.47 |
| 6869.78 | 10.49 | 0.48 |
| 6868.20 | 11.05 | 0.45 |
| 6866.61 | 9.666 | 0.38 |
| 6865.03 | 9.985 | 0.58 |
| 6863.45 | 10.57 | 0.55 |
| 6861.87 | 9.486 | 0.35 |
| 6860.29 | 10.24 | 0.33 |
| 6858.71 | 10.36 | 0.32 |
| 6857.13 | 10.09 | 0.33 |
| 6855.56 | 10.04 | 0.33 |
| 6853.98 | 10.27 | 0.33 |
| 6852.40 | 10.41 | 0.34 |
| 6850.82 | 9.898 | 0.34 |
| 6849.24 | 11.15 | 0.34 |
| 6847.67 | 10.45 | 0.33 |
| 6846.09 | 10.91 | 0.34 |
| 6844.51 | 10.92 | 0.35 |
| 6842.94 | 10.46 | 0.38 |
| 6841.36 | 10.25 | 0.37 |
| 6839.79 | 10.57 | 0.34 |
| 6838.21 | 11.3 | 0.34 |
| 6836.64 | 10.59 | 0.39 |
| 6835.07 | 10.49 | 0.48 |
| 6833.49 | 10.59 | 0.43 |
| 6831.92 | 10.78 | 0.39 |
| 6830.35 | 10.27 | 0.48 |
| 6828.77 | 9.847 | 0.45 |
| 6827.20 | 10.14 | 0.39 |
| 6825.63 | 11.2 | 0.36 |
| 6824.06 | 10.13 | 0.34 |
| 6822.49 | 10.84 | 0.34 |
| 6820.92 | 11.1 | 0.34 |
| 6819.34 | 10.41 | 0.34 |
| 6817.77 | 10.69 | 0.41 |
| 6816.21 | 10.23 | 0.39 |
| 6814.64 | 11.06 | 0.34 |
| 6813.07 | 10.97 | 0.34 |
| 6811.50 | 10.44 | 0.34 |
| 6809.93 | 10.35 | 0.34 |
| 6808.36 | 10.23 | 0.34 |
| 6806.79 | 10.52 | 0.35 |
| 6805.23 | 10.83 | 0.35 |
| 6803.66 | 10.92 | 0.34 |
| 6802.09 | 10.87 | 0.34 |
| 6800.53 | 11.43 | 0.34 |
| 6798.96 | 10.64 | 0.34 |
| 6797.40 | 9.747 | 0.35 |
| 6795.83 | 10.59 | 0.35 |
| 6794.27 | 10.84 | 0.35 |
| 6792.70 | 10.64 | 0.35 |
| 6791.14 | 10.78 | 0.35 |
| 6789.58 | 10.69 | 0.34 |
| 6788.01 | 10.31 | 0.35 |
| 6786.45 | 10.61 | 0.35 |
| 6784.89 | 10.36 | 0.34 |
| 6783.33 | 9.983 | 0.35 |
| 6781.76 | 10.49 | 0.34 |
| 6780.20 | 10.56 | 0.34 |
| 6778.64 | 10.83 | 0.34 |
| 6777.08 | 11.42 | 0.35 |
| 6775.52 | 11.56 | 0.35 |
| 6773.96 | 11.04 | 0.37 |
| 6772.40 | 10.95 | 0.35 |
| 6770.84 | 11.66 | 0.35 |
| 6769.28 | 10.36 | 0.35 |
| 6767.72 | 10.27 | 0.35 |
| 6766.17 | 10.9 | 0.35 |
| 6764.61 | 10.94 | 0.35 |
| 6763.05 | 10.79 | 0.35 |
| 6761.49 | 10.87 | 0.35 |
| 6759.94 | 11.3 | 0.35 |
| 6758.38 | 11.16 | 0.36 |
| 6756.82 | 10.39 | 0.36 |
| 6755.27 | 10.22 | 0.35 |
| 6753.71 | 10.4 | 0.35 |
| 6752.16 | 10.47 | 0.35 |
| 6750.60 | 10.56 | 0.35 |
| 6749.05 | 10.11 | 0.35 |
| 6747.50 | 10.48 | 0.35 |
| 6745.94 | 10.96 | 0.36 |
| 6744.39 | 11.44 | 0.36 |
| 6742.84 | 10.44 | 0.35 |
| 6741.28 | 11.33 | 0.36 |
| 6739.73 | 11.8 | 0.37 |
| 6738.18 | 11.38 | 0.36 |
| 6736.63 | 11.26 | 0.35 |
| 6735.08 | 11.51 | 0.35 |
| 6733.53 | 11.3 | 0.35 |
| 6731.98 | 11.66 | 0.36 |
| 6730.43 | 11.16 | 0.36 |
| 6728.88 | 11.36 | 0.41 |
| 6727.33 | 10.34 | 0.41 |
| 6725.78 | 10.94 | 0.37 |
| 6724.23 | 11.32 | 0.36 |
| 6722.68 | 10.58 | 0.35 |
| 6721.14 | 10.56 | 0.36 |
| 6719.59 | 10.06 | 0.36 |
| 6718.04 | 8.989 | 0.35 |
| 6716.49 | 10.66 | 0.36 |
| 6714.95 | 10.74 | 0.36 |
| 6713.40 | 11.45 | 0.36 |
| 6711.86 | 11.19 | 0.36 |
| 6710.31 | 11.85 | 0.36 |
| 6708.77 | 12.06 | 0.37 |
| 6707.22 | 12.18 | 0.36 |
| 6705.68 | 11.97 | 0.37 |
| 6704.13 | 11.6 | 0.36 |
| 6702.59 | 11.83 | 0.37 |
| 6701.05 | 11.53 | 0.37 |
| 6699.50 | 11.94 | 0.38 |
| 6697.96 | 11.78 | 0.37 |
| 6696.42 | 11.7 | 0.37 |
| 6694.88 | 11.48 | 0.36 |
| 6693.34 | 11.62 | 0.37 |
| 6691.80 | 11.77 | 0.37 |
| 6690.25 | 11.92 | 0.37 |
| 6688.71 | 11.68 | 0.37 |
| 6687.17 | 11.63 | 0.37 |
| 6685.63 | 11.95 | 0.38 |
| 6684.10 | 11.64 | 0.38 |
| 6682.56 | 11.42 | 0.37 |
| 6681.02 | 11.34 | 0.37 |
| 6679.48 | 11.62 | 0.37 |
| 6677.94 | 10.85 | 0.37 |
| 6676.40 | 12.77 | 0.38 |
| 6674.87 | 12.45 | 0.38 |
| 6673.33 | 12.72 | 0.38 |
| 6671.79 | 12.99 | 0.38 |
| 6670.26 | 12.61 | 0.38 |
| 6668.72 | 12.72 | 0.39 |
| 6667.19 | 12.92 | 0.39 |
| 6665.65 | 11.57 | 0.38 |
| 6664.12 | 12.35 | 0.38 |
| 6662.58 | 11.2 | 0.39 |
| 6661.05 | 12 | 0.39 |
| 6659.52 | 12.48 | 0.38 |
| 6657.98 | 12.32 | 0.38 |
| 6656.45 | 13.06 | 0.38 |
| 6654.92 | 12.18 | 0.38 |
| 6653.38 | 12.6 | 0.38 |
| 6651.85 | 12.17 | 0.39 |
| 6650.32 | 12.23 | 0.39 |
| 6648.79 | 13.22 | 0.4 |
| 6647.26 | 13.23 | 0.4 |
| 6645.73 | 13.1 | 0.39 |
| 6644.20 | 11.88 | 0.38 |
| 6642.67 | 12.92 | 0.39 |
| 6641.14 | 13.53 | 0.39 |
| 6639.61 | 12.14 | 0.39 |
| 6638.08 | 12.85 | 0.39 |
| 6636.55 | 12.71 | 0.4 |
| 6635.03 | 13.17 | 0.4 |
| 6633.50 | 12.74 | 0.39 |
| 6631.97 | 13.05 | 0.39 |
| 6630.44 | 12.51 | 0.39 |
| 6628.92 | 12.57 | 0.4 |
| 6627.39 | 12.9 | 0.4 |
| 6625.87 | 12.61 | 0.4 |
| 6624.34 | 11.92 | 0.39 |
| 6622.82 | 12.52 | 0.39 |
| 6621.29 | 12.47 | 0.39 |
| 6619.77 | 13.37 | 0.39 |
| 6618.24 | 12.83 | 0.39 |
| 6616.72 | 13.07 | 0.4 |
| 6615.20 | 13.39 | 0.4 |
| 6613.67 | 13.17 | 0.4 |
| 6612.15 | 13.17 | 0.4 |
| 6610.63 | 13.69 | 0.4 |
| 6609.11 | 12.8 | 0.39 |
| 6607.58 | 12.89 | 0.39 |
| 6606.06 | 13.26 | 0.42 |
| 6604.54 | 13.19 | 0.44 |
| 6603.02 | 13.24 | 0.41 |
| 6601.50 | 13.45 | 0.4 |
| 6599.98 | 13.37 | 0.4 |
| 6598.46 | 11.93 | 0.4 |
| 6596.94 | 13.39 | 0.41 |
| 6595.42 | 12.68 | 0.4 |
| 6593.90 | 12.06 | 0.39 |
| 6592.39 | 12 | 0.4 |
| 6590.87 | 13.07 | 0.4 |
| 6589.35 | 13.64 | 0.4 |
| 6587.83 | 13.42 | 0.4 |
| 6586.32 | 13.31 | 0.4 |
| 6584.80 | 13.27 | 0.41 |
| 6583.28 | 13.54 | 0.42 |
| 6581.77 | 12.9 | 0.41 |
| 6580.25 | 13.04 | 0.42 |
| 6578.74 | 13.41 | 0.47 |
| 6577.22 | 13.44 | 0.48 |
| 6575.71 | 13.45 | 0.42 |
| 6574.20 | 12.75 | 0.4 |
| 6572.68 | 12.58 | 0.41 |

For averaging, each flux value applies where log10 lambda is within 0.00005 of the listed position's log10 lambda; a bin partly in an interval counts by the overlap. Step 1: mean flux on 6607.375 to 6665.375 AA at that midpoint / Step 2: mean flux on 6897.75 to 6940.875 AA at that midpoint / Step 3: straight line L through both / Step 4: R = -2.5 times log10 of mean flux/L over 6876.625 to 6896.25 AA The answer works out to 0.08 mag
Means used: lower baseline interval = 12.7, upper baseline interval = 11.5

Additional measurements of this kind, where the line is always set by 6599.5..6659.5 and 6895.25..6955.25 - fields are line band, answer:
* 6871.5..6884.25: 0.148 mag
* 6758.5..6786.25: 0.142 mag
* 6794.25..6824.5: 0.150 mag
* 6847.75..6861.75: 0.174 mag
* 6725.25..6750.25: 0.128 mag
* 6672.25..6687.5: 0.071 mag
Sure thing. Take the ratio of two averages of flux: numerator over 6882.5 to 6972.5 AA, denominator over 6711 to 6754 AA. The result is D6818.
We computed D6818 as 1.09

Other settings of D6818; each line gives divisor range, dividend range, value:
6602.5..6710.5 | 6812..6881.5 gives 0.85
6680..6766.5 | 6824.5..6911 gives 0.95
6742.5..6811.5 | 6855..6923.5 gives 1.01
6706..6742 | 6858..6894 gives 0.94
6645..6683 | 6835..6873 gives 0.84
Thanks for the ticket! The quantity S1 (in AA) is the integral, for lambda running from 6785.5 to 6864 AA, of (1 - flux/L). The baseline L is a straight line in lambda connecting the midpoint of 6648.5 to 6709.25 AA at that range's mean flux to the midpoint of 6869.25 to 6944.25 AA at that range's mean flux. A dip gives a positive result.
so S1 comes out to 6.9 AA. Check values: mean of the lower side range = 12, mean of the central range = 10.5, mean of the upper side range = 11.3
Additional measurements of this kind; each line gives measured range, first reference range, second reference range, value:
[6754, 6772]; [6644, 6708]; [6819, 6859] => 0.7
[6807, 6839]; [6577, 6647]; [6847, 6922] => 1.8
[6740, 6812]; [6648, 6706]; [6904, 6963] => 7.9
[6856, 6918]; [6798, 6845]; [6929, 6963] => 4.5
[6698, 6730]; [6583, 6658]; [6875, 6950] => 3.3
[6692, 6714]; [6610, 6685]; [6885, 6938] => 1.0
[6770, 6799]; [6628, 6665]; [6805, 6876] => 0.9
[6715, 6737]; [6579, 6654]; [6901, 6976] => 3.1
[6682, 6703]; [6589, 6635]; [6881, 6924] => 1.2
